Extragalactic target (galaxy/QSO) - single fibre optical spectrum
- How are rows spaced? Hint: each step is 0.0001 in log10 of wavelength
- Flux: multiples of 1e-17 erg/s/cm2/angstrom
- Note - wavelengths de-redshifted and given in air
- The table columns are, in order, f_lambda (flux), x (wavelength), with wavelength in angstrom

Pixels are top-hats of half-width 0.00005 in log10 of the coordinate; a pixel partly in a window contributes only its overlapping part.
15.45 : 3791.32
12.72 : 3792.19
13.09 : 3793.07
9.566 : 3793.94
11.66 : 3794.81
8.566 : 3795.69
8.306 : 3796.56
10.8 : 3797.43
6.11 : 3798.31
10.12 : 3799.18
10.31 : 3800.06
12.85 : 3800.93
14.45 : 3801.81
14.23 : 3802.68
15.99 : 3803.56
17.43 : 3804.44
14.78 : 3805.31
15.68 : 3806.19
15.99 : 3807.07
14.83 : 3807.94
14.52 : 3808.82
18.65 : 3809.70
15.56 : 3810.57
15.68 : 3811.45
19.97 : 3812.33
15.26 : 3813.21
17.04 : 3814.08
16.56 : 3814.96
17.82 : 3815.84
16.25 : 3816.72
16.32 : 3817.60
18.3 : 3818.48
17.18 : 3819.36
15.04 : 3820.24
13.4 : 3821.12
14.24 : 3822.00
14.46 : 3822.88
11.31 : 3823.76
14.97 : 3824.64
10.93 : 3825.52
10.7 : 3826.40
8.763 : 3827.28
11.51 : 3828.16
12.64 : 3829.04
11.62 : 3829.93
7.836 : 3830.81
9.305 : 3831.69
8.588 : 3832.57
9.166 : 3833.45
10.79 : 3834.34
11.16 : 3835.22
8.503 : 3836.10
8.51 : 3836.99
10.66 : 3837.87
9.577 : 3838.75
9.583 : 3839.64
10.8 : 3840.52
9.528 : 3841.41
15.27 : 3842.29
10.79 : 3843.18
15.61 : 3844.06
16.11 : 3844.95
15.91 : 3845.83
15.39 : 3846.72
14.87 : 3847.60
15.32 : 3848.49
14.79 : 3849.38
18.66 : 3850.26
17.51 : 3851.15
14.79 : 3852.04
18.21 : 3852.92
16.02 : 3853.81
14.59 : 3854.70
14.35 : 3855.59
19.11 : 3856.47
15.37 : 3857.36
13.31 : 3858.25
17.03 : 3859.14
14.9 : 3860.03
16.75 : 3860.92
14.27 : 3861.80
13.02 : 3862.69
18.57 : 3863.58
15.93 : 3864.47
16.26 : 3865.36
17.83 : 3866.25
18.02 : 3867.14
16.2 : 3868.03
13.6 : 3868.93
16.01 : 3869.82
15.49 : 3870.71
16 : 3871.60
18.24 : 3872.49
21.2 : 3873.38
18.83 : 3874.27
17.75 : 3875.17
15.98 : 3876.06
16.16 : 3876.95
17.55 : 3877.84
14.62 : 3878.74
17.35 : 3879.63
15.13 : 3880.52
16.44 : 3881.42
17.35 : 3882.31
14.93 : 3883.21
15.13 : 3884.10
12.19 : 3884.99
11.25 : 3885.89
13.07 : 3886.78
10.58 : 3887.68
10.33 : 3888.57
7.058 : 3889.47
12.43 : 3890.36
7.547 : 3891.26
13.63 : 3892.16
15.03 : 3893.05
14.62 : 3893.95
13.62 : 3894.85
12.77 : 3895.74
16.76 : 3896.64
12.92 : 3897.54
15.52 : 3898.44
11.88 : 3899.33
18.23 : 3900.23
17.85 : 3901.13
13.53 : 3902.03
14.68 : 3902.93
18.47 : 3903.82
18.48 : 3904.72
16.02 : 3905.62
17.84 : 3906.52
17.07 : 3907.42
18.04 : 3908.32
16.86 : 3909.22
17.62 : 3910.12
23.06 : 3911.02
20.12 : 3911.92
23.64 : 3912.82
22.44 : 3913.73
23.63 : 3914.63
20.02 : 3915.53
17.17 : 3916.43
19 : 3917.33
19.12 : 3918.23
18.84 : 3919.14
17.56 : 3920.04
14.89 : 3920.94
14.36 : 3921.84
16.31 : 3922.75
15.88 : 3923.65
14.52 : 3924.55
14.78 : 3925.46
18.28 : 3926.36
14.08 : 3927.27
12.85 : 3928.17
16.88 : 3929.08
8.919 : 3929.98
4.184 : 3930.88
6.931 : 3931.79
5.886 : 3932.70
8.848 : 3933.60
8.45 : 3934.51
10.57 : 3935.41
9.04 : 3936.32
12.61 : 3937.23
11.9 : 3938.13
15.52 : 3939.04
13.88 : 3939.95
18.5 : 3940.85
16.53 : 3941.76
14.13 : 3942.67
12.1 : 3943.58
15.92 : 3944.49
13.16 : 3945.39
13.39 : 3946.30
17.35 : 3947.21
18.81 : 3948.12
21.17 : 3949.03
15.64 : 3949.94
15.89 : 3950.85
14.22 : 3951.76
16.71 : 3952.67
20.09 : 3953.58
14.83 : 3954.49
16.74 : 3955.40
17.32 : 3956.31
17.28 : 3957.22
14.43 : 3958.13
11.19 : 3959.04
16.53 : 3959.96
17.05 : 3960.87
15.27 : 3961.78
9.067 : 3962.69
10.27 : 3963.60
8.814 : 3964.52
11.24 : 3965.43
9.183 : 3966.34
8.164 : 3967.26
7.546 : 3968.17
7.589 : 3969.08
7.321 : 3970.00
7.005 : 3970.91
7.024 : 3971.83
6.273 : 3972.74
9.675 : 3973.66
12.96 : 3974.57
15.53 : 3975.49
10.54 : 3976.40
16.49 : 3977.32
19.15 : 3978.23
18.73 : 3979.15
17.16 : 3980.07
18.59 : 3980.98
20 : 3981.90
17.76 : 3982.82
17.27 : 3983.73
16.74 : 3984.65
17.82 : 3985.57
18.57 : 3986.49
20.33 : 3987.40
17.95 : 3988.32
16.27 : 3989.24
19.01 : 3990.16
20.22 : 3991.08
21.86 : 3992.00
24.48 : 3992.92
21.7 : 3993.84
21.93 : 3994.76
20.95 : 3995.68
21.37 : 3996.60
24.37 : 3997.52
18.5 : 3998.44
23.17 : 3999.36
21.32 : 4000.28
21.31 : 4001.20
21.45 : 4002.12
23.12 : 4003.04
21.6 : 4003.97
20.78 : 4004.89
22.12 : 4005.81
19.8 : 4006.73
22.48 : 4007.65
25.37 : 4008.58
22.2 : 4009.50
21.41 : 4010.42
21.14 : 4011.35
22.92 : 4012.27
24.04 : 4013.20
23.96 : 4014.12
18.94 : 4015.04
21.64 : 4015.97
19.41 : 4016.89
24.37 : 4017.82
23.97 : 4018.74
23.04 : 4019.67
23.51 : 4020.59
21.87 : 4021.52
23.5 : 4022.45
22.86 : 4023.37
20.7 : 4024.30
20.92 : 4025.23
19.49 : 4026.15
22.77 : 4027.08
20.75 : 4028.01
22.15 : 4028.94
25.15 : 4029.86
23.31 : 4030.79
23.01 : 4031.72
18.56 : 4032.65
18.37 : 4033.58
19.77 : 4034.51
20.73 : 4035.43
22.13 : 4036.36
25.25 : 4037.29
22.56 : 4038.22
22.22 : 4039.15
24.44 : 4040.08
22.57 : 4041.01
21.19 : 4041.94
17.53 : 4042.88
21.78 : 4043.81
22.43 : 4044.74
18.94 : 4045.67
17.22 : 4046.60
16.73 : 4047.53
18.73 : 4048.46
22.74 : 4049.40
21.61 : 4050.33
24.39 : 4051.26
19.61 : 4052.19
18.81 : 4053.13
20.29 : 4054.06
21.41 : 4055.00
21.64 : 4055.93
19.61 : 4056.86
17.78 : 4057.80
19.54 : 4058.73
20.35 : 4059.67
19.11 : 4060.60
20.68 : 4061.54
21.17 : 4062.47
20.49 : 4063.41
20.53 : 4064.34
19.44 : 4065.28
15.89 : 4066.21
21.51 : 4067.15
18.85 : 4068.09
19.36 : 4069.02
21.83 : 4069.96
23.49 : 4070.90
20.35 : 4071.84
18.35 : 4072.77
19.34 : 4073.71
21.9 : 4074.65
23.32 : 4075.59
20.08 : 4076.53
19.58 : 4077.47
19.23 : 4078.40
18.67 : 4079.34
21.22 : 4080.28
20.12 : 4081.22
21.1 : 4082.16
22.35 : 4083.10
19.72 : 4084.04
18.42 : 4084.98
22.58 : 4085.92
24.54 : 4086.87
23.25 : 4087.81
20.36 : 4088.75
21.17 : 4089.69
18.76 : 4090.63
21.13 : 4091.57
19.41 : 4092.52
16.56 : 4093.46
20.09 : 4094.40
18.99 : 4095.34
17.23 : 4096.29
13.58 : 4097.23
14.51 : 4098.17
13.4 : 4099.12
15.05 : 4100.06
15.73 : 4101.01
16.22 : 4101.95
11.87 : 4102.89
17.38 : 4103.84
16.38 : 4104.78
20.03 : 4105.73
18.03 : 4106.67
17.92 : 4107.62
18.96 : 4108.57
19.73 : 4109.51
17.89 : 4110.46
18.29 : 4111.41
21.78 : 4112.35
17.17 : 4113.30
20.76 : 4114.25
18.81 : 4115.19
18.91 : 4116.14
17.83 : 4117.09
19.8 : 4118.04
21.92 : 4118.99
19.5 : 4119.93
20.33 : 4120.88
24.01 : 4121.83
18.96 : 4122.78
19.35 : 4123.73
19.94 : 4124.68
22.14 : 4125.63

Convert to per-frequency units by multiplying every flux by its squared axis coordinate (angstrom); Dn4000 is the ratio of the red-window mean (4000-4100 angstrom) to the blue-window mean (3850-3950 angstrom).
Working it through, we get 1.46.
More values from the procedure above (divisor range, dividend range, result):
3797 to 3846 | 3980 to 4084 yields 1.76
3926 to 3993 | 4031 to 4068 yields 1.52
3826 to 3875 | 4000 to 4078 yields 1.65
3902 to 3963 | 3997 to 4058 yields 1.45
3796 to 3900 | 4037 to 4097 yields 1.61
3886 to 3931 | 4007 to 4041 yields 1.50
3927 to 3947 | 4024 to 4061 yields 1.83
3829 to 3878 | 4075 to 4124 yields 1.49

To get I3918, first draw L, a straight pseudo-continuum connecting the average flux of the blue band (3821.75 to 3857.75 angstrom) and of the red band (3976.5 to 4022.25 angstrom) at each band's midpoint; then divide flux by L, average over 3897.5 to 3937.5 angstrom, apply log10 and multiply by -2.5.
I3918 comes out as 0.07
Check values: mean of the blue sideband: 12.9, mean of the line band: 15.5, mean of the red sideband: 20.8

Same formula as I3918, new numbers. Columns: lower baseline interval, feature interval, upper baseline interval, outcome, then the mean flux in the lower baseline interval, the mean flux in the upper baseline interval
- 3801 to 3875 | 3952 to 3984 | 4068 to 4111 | 0.250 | 14.6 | 19.1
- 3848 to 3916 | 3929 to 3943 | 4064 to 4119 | 0.437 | 16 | 19.1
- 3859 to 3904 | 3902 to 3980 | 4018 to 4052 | 0.196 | 15.1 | 21.6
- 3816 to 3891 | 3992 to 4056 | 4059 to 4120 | -0.211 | 14.2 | 19.3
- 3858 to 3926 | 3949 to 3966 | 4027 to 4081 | 0.212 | 16.1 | 20.7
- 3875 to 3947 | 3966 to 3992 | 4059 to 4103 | 0.160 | 14.9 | 19.4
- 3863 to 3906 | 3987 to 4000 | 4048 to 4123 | -0.189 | 15.2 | 19.5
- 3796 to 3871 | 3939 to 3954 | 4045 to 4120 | 0.027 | 14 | 19.4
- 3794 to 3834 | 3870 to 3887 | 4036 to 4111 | -0.078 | 13.4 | 19.7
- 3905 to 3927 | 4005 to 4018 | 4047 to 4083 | -0.133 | 18.2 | 20.3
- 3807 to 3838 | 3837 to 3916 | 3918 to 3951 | -0.139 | 13.4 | 13.9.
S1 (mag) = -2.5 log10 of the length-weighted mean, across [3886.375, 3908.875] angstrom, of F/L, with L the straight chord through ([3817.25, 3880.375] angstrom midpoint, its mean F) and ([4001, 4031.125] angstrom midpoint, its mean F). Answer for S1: 0.17 mag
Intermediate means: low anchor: 14.4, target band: 14.3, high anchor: 22.2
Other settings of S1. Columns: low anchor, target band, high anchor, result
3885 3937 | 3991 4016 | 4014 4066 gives -0.14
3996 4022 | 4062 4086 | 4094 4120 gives -0.06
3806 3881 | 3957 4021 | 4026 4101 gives 0.04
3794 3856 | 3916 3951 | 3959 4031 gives 0.17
